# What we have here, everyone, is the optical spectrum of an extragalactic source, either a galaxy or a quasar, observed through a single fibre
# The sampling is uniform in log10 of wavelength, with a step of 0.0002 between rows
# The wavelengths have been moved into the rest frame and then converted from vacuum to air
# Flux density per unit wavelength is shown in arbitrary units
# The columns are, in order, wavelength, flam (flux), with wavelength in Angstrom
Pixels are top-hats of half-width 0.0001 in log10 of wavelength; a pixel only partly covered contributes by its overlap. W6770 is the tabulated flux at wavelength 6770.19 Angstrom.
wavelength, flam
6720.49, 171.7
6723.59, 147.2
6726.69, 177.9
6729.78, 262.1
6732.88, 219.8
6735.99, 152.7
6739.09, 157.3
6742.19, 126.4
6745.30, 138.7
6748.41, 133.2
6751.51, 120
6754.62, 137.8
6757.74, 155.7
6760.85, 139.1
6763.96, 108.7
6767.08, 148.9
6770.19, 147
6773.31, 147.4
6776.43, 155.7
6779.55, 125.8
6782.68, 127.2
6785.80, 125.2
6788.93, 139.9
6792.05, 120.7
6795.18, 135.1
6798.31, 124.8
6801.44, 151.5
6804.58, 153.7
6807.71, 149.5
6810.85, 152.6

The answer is 147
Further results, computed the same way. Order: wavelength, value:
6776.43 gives 155.7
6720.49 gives 171.7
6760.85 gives 139.1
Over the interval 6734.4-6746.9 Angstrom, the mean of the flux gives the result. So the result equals 144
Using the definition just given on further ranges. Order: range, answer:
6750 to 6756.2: 129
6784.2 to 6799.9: 129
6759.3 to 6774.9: 138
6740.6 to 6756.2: 131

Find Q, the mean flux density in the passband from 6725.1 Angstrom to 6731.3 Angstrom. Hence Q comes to 220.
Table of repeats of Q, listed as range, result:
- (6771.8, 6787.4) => 136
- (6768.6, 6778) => 150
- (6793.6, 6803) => 137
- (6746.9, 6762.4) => 137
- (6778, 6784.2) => 126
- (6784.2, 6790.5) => 133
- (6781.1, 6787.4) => 126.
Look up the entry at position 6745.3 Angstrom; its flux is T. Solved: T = 138.7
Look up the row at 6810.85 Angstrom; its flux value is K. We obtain 152.6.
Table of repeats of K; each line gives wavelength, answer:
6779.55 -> 125.8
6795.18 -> 135.1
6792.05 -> 120.7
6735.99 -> 152.7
